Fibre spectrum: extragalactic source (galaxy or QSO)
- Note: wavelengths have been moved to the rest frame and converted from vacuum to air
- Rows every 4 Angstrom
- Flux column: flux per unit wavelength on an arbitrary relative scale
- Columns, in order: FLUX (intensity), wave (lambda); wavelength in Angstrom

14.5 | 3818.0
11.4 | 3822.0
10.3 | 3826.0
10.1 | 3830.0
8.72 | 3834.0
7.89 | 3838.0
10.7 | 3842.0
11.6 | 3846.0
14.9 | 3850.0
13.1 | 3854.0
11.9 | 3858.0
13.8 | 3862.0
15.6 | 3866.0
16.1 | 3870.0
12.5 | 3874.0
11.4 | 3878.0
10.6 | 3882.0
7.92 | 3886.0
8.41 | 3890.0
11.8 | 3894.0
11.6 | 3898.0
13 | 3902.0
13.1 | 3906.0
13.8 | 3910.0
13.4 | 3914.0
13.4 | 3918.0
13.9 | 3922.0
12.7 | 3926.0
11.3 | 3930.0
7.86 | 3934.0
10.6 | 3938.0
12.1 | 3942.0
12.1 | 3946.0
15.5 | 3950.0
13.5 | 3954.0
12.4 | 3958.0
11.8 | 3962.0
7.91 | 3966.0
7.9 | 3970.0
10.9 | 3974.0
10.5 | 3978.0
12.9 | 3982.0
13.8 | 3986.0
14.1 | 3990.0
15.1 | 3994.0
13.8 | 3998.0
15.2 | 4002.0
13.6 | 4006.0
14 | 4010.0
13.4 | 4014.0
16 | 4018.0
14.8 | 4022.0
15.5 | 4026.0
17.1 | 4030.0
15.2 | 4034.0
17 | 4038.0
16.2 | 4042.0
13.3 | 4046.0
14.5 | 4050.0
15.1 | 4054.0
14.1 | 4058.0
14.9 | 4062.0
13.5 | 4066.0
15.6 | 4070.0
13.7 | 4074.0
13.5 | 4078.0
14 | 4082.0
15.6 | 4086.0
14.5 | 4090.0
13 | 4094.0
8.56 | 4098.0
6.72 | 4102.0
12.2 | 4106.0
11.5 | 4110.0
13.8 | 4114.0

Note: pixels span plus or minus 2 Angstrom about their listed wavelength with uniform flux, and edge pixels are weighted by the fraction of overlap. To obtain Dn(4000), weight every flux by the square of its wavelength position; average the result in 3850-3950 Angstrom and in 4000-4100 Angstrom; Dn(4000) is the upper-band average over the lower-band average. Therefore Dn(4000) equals 1.27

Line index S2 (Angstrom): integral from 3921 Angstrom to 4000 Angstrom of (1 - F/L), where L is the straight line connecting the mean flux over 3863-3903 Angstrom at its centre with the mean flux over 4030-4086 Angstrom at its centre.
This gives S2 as 7.06 Angstrom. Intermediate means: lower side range 11.9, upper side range 14.8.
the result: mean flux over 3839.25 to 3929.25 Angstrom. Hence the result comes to 12.5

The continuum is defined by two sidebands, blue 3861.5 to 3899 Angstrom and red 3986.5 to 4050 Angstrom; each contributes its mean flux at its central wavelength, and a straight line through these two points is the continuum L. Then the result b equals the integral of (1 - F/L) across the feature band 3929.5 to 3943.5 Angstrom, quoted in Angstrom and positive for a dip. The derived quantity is 3.01 Angstrom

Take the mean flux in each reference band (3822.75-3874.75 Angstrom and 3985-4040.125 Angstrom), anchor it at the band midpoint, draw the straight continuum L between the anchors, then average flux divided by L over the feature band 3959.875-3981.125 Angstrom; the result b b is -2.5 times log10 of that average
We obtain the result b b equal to 0.38 mag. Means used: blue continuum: 12.1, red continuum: 14.9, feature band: 9.98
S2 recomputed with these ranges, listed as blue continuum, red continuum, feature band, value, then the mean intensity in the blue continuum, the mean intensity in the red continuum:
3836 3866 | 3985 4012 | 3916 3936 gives 2.13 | 12.2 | 14.2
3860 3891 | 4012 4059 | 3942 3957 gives 0.19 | 12.2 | 15.2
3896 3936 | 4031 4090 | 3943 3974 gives 3.59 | 12.4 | 14.8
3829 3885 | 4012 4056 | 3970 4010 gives 3.89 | 12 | 15.3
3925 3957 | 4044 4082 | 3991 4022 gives -3.02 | 11.9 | 14.2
